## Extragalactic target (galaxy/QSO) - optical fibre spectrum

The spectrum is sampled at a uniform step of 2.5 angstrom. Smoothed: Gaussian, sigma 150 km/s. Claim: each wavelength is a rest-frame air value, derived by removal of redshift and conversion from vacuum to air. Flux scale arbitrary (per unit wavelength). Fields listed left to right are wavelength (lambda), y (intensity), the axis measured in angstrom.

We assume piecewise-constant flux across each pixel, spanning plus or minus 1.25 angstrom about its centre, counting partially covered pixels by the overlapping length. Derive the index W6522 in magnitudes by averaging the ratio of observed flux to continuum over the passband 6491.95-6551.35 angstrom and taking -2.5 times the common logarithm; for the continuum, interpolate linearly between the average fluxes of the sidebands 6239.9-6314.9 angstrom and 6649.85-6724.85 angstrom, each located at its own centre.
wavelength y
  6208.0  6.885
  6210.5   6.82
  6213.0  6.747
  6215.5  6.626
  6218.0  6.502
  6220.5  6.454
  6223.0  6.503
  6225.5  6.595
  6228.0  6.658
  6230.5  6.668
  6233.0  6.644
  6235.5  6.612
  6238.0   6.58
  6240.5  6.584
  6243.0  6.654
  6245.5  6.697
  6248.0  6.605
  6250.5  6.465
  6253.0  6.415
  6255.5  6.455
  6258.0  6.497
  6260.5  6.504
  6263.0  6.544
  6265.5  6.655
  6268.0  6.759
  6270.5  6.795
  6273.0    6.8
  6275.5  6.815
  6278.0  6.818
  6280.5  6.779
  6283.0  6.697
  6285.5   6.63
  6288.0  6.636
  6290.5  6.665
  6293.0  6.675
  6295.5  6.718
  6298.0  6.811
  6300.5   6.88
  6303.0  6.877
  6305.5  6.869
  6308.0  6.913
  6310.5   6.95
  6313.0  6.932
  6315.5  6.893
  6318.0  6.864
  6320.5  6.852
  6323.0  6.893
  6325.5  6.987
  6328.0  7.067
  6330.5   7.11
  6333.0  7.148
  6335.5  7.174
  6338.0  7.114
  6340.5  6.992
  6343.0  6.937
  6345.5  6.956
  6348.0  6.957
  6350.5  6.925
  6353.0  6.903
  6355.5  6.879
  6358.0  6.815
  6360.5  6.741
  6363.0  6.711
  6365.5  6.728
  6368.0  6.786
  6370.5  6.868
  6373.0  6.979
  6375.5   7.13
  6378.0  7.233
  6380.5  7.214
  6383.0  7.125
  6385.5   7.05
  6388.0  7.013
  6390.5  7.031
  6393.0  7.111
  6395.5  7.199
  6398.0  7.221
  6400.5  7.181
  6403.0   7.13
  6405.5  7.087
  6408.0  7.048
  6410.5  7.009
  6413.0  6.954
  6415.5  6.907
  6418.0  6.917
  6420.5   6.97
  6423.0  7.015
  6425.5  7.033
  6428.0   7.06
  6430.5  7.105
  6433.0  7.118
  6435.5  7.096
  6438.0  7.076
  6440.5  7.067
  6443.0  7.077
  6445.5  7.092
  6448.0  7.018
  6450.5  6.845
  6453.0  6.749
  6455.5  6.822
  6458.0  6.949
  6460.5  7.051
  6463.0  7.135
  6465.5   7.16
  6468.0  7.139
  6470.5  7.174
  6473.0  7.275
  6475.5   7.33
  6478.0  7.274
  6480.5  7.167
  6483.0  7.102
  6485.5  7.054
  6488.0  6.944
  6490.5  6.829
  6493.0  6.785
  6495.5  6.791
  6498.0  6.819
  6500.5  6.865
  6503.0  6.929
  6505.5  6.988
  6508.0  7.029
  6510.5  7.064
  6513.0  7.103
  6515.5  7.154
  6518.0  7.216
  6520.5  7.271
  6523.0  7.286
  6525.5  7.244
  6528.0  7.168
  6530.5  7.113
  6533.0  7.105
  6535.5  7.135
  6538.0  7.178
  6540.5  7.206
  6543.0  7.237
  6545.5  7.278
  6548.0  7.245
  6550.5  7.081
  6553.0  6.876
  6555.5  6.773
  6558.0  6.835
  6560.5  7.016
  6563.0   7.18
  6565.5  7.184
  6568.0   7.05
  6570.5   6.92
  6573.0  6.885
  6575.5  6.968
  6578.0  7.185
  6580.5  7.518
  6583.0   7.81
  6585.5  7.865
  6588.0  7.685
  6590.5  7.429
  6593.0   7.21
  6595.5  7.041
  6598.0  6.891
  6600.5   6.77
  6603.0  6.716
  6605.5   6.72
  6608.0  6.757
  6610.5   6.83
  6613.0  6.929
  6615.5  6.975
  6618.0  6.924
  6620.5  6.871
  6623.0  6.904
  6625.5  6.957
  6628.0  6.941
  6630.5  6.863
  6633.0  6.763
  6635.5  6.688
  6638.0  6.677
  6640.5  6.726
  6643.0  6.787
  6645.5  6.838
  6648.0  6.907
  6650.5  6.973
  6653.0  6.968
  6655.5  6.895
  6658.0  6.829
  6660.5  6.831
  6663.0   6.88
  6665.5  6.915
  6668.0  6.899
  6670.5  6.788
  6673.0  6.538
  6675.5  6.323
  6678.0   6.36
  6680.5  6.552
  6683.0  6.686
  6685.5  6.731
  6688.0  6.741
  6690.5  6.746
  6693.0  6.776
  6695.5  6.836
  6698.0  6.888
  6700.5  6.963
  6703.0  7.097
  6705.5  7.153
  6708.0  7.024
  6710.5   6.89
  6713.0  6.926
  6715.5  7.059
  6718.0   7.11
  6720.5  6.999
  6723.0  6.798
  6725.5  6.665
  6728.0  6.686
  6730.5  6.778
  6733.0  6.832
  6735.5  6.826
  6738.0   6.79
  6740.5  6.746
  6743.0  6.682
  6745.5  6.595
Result -0.05 mag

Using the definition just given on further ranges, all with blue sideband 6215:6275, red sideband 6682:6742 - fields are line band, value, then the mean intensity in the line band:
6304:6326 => -0.04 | 6.9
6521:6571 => -0.05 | 7.11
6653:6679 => 0.02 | 6.74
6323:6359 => -0.05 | 7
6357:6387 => -0.04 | 6.95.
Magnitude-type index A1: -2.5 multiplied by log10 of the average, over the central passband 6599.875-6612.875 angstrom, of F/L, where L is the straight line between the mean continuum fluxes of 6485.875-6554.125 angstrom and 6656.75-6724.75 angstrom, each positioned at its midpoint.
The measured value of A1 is 0.03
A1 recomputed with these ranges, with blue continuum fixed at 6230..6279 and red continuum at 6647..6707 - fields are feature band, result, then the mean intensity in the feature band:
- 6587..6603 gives -0.06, 7.13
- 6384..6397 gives -0.06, 7.08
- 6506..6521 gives -0.06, 7.13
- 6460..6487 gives -0.07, 7.17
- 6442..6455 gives -0.04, 6.95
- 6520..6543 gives -0.07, 7.19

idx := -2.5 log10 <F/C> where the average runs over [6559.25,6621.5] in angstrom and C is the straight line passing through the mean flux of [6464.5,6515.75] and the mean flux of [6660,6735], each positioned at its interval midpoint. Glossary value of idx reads -0.02 mag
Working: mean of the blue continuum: 7.04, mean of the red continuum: 6.82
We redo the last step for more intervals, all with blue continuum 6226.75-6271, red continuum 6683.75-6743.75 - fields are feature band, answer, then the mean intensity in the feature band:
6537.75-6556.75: -0.05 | 7.11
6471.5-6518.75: -0.05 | 7.04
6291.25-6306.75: -0.03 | 6.8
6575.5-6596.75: -0.10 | 7.44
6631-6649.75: 0.01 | 6.78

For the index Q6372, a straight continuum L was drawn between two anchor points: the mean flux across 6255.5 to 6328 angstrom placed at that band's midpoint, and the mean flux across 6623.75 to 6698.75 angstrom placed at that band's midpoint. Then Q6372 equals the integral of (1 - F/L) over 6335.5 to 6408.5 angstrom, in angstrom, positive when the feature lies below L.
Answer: -2.5 angstrom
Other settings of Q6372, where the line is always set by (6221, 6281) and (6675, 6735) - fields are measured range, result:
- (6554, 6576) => -0.70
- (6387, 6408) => -1.35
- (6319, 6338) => -1.08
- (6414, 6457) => -1.87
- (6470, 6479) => -0.73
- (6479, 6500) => -0.65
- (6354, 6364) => -0.18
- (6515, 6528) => -0.94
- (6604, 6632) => -0.38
